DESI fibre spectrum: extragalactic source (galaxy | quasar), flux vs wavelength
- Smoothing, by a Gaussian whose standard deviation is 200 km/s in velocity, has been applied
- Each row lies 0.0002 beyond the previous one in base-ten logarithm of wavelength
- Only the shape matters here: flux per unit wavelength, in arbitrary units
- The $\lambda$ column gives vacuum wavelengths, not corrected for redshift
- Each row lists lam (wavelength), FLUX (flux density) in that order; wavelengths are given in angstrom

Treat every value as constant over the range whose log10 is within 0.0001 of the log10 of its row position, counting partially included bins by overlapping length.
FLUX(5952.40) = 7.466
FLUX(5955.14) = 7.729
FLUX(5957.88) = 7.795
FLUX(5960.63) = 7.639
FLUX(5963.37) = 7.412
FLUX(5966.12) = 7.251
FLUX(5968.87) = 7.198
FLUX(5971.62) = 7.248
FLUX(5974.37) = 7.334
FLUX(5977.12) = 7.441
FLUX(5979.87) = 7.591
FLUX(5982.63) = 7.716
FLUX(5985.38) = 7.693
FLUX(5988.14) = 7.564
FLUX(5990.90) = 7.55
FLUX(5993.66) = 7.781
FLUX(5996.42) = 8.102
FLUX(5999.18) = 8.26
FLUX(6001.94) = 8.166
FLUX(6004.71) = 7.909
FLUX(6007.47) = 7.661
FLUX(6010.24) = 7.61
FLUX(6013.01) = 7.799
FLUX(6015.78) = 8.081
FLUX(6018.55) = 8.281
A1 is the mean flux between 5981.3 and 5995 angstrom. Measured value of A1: 7.66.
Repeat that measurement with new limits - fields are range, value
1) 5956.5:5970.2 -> 7.46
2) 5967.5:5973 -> 7.22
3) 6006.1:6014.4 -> 7.69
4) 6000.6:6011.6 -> 7.83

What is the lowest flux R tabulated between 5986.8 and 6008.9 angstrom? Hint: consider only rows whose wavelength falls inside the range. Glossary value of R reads 7.55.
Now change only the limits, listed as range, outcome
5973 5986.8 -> 7.334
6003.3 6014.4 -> 7.61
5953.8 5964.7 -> 7.412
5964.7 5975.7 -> 7.198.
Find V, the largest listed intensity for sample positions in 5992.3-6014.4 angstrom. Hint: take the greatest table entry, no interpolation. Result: 8.26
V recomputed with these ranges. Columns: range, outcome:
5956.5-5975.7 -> 7.795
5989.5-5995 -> 7.781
